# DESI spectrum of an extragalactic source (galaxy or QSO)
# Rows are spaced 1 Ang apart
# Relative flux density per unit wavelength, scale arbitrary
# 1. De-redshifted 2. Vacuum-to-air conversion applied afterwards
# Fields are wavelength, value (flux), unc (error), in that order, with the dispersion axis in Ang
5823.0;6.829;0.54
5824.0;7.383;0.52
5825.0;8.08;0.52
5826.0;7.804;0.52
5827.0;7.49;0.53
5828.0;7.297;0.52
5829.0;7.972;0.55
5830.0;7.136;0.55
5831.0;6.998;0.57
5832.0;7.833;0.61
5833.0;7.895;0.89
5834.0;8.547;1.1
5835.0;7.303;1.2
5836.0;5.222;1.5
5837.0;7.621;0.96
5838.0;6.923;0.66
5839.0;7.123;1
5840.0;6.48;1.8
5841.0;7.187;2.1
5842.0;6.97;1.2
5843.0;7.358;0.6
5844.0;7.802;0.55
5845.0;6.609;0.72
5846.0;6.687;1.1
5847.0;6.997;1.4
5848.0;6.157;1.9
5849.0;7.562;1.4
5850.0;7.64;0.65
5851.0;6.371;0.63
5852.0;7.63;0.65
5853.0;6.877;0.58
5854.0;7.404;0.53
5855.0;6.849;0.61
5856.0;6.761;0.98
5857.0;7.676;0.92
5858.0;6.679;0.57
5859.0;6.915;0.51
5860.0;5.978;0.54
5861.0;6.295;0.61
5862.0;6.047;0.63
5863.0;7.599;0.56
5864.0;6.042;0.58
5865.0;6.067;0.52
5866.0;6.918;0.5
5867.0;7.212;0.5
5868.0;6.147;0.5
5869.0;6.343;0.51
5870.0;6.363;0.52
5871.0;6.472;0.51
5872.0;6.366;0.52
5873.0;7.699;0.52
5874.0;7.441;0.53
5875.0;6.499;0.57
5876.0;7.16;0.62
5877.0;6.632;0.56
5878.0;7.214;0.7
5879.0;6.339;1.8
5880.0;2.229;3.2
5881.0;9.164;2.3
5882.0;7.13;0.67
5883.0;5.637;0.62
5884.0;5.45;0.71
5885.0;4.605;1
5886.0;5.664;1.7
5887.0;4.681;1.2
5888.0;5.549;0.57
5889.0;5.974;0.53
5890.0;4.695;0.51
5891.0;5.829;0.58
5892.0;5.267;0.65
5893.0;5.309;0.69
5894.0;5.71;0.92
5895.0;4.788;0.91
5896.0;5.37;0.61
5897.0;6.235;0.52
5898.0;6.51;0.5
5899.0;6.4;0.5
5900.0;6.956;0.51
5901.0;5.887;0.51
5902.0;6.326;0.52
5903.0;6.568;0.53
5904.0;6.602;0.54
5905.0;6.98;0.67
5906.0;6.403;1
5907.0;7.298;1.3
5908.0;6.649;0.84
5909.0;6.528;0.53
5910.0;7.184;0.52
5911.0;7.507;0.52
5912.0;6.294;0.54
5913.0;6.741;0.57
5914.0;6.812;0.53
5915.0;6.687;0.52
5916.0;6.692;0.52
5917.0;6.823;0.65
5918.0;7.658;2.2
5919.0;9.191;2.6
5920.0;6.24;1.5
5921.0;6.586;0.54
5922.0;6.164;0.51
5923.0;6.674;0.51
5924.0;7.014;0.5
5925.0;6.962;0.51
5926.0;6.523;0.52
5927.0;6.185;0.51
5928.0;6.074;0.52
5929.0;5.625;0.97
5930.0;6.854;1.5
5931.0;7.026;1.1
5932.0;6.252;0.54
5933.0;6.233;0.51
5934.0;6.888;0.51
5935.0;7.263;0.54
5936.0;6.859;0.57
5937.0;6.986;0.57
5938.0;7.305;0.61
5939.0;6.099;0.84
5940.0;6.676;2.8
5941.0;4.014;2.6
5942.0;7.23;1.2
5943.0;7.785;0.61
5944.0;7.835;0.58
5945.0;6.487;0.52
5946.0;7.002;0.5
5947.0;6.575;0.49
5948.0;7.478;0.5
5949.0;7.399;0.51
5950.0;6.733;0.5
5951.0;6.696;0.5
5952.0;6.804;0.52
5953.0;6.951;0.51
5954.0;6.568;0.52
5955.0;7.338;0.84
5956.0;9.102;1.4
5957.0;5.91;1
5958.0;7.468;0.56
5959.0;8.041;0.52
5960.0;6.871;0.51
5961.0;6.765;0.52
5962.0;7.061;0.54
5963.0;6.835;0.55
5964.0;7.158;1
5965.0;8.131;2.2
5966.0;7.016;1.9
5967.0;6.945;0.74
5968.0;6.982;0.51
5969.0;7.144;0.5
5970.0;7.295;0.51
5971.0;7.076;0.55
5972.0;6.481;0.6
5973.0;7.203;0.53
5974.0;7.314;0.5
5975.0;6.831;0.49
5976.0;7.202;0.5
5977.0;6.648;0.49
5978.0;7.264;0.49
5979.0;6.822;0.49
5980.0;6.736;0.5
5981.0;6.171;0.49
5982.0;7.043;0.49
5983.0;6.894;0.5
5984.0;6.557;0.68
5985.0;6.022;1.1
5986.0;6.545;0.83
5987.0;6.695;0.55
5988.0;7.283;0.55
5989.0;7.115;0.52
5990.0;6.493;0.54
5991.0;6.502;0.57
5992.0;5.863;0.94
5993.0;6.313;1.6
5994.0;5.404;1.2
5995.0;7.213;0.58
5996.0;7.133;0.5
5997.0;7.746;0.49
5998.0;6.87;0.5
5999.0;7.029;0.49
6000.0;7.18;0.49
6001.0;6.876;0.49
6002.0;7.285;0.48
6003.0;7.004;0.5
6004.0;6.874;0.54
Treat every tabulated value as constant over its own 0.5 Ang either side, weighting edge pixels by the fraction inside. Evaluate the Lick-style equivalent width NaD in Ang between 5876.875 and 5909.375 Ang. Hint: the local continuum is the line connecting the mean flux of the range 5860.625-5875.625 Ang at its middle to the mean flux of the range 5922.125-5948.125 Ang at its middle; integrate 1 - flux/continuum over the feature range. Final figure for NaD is 3.1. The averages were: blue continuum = 6.64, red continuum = 6.67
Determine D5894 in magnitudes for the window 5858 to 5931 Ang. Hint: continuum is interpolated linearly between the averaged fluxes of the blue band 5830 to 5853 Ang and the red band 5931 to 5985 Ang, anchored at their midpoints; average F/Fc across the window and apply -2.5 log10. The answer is 0.10 mag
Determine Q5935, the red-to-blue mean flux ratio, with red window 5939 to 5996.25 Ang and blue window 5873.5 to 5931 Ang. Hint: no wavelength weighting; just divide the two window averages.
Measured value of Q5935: 1.08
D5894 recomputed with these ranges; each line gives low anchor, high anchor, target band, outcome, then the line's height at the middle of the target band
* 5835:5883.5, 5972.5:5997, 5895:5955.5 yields 0.01 mag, 6.75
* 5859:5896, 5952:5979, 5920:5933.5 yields 0.04 mag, 6.69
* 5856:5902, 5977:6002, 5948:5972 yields -0.08 mag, 6.61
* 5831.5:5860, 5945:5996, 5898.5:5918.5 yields 0.04 mag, 7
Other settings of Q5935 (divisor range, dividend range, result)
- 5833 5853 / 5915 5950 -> 0.96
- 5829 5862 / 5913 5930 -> 0.96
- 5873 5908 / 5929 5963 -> 1.13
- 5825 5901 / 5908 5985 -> 1.04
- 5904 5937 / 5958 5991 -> 1.03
